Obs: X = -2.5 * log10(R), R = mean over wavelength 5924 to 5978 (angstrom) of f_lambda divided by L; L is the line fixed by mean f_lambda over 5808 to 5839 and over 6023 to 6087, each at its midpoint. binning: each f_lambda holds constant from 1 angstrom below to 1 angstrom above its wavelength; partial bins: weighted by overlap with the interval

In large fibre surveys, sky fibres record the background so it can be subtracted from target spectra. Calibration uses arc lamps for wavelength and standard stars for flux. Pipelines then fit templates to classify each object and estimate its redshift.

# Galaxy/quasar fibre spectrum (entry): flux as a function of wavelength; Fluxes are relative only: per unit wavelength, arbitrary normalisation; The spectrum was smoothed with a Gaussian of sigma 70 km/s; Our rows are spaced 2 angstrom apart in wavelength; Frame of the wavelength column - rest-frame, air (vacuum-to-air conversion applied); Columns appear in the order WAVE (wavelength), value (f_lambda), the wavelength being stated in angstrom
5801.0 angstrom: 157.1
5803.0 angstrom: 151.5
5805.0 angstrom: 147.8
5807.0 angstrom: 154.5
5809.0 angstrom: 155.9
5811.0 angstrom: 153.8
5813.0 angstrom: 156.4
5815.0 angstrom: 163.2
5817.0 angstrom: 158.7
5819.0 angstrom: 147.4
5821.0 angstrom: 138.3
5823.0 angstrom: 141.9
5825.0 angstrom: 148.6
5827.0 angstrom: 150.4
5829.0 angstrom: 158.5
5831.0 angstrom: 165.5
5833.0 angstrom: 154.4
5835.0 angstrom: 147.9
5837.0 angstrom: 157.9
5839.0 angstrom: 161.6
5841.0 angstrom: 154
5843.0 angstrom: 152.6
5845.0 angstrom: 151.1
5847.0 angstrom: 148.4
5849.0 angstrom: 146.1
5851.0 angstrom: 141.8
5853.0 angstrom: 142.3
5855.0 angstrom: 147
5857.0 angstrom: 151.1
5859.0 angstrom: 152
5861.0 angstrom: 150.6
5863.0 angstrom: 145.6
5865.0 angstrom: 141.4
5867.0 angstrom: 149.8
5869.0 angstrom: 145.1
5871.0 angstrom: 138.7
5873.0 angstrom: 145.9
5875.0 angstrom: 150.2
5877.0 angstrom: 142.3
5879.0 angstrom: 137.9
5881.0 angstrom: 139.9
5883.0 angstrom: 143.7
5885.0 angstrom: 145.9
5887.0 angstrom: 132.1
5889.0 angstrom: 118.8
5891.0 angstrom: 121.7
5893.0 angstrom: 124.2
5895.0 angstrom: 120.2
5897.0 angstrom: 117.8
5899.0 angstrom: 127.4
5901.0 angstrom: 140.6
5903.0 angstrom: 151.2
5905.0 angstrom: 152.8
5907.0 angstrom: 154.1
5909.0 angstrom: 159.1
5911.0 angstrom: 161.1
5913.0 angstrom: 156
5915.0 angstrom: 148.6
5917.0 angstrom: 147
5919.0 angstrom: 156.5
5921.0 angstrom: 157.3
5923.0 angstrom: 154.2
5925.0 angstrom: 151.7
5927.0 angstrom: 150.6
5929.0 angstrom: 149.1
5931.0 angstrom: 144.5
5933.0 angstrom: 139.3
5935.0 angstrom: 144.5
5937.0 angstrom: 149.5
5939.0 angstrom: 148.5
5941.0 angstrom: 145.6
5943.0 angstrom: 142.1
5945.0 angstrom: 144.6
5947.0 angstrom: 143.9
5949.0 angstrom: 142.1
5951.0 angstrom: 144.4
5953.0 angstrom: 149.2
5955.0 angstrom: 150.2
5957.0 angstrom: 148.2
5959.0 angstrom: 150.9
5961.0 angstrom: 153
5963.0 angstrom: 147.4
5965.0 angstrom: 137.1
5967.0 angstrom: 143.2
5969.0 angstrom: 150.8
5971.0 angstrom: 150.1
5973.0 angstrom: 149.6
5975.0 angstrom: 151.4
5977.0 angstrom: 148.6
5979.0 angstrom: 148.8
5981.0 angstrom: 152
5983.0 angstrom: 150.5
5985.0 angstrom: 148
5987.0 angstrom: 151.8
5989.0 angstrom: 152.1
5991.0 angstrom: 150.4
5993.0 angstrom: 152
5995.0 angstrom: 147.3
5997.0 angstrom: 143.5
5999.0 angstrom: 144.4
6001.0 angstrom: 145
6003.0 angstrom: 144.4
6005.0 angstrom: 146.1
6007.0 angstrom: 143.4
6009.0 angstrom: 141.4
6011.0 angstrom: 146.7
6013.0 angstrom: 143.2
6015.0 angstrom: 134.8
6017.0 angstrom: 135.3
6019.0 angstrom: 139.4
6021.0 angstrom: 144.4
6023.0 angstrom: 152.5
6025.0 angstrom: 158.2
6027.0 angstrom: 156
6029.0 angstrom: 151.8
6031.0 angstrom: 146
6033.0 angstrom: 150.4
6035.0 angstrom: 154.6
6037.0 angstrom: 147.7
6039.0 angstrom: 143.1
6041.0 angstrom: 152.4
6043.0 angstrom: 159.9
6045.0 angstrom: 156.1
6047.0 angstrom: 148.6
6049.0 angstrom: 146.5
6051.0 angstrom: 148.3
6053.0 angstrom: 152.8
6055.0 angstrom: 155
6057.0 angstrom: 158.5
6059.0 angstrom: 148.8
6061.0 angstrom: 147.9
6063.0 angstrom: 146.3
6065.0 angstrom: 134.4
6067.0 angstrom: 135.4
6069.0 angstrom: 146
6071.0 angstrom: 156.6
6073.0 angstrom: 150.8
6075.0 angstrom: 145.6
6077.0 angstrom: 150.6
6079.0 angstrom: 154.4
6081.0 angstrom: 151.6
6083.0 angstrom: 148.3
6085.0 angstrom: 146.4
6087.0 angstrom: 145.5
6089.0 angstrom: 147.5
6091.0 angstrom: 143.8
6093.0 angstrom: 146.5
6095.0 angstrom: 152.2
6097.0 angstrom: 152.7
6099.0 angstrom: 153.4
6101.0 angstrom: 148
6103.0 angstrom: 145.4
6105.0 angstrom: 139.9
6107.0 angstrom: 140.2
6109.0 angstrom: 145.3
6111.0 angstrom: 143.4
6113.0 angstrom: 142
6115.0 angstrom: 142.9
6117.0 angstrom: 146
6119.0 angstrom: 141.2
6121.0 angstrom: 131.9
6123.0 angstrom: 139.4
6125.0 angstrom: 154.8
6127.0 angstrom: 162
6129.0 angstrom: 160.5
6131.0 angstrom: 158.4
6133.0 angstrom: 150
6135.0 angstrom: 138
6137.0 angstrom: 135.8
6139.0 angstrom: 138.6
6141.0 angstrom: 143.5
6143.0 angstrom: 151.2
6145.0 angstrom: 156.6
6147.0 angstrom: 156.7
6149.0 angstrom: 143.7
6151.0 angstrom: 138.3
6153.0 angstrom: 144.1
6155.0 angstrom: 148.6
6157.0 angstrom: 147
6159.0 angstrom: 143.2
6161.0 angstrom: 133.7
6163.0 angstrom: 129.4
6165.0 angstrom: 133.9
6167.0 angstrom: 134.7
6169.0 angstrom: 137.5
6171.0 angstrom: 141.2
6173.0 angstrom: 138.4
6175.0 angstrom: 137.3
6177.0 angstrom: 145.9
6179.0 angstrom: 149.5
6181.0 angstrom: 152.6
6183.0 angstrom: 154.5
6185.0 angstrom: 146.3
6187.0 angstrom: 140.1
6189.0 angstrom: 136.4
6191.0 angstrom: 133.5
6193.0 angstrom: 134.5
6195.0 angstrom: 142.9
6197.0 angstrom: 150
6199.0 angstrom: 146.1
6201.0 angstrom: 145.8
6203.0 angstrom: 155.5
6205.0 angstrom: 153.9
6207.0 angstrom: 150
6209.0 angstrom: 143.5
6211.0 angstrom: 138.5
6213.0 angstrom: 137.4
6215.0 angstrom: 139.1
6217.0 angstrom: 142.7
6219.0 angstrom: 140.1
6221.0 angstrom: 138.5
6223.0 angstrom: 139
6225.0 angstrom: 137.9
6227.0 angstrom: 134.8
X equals 0.033 mag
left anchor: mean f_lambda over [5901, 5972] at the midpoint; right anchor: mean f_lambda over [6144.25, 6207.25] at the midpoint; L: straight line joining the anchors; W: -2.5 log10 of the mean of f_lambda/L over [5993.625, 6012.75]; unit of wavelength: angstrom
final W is 0.02 mag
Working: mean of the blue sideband 149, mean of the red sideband 144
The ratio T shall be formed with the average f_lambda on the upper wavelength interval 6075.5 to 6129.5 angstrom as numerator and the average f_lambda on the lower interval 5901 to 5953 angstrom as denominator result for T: 0.99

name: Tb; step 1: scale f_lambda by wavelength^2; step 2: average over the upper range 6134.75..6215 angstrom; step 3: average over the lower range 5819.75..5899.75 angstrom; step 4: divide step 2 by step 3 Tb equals 1.11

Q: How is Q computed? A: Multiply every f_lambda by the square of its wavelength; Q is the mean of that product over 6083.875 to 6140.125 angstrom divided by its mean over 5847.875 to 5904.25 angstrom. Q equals 1.1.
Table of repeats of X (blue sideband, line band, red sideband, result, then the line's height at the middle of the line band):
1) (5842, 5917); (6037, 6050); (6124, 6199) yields -0.05 mag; 144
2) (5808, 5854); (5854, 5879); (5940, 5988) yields 0.03 mag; 151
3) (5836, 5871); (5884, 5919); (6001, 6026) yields 0.05 mag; 148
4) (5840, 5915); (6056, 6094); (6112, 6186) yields -0.03 mag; 144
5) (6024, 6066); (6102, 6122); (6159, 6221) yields 0.04 mag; 147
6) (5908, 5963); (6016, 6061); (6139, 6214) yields -0.02 mag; 147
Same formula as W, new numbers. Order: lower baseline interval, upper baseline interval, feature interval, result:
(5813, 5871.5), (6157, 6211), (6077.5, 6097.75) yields -0.03 mag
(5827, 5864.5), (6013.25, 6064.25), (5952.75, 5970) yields 0.02 mag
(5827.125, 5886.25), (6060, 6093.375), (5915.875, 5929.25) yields -0.03 mag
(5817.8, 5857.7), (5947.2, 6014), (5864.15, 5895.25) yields 0.09 mag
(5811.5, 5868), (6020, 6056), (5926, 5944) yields 0.04 mag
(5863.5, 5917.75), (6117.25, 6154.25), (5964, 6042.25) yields -0.03 mag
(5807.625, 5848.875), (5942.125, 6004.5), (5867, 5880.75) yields 0.06 mag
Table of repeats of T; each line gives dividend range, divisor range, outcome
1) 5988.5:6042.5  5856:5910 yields 1.04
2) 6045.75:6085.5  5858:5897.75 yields 1.08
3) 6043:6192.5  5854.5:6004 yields 1.00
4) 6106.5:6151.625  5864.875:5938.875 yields 1.02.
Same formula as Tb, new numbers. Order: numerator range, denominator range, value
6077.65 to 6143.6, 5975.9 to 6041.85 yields 1.03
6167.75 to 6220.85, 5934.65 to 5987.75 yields 1.05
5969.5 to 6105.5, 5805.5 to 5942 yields 1.07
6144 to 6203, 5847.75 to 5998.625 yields 1.07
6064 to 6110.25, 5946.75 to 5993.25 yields 1.03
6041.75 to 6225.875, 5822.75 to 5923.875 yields 1.09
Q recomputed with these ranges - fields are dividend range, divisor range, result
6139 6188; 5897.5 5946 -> 1.05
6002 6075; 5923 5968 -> 1.04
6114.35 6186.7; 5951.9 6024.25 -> 1.04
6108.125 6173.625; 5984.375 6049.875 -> 1.01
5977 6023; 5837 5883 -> 1.04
